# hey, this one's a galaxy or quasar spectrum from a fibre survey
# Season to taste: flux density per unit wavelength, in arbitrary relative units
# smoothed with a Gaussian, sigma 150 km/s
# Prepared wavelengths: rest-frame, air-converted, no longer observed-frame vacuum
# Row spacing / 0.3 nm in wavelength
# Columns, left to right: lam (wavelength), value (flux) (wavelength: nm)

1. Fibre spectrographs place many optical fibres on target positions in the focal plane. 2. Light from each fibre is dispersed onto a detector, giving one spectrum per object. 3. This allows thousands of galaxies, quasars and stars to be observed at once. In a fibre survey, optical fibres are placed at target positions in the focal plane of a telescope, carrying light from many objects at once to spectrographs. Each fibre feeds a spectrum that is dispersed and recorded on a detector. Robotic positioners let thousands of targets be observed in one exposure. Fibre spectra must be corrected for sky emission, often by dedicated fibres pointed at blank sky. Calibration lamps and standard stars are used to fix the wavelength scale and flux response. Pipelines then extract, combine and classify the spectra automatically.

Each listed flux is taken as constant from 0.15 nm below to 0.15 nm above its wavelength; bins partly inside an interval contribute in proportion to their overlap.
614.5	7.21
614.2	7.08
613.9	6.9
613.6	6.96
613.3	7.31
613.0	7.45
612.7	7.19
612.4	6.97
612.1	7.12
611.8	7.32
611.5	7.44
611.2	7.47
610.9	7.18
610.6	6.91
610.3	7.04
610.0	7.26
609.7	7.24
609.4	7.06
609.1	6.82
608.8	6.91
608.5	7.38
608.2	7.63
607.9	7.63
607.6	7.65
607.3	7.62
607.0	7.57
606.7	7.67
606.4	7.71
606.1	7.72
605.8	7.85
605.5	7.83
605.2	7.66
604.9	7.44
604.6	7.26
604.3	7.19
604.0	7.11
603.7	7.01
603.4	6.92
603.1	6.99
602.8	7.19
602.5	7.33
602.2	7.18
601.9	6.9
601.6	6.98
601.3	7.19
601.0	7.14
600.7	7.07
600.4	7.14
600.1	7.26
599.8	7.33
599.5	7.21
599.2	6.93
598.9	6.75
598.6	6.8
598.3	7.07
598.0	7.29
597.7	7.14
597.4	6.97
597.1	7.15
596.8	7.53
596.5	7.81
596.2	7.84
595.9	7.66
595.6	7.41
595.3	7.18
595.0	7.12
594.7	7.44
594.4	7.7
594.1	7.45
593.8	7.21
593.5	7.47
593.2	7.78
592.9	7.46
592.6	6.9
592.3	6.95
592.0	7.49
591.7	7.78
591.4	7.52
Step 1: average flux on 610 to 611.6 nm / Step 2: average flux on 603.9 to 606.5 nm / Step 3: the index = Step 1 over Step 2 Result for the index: 1.0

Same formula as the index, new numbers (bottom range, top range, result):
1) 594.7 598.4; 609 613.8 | 0.98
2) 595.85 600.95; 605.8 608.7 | 1.06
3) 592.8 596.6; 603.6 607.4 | 1.00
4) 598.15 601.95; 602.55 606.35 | 1.04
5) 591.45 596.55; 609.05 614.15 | 0.96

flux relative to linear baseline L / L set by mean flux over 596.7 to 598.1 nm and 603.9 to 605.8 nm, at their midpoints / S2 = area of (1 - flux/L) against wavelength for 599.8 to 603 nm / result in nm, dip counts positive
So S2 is 0.08 nm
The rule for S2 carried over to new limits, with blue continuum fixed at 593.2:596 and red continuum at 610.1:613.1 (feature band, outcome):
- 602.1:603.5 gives 0.04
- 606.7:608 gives -0.07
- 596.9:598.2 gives 0.04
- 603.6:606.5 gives -0.08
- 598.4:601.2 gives 0.11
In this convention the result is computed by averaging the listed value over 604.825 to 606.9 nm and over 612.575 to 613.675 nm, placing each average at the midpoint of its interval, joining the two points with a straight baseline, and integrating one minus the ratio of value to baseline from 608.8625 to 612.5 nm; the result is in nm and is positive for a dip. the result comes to 0.12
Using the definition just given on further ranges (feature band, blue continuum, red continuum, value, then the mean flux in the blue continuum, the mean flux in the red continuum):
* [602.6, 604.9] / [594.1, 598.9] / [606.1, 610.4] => 0.08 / 7.33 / 7.39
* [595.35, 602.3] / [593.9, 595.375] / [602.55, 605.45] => 0.10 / 7.38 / 7.22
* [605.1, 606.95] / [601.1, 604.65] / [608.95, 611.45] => -0.16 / 7.1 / 7.14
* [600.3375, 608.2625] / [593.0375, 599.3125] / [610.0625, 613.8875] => -0.11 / 7.32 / 7.19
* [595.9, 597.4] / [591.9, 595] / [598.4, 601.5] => -0.06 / 7.37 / 7.08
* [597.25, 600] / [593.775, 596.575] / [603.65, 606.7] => 0.16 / 7.49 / 7.5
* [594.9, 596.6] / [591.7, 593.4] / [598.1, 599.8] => -0.08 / 7.36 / 7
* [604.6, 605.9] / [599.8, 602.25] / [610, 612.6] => -0.09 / 7.12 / 7.19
